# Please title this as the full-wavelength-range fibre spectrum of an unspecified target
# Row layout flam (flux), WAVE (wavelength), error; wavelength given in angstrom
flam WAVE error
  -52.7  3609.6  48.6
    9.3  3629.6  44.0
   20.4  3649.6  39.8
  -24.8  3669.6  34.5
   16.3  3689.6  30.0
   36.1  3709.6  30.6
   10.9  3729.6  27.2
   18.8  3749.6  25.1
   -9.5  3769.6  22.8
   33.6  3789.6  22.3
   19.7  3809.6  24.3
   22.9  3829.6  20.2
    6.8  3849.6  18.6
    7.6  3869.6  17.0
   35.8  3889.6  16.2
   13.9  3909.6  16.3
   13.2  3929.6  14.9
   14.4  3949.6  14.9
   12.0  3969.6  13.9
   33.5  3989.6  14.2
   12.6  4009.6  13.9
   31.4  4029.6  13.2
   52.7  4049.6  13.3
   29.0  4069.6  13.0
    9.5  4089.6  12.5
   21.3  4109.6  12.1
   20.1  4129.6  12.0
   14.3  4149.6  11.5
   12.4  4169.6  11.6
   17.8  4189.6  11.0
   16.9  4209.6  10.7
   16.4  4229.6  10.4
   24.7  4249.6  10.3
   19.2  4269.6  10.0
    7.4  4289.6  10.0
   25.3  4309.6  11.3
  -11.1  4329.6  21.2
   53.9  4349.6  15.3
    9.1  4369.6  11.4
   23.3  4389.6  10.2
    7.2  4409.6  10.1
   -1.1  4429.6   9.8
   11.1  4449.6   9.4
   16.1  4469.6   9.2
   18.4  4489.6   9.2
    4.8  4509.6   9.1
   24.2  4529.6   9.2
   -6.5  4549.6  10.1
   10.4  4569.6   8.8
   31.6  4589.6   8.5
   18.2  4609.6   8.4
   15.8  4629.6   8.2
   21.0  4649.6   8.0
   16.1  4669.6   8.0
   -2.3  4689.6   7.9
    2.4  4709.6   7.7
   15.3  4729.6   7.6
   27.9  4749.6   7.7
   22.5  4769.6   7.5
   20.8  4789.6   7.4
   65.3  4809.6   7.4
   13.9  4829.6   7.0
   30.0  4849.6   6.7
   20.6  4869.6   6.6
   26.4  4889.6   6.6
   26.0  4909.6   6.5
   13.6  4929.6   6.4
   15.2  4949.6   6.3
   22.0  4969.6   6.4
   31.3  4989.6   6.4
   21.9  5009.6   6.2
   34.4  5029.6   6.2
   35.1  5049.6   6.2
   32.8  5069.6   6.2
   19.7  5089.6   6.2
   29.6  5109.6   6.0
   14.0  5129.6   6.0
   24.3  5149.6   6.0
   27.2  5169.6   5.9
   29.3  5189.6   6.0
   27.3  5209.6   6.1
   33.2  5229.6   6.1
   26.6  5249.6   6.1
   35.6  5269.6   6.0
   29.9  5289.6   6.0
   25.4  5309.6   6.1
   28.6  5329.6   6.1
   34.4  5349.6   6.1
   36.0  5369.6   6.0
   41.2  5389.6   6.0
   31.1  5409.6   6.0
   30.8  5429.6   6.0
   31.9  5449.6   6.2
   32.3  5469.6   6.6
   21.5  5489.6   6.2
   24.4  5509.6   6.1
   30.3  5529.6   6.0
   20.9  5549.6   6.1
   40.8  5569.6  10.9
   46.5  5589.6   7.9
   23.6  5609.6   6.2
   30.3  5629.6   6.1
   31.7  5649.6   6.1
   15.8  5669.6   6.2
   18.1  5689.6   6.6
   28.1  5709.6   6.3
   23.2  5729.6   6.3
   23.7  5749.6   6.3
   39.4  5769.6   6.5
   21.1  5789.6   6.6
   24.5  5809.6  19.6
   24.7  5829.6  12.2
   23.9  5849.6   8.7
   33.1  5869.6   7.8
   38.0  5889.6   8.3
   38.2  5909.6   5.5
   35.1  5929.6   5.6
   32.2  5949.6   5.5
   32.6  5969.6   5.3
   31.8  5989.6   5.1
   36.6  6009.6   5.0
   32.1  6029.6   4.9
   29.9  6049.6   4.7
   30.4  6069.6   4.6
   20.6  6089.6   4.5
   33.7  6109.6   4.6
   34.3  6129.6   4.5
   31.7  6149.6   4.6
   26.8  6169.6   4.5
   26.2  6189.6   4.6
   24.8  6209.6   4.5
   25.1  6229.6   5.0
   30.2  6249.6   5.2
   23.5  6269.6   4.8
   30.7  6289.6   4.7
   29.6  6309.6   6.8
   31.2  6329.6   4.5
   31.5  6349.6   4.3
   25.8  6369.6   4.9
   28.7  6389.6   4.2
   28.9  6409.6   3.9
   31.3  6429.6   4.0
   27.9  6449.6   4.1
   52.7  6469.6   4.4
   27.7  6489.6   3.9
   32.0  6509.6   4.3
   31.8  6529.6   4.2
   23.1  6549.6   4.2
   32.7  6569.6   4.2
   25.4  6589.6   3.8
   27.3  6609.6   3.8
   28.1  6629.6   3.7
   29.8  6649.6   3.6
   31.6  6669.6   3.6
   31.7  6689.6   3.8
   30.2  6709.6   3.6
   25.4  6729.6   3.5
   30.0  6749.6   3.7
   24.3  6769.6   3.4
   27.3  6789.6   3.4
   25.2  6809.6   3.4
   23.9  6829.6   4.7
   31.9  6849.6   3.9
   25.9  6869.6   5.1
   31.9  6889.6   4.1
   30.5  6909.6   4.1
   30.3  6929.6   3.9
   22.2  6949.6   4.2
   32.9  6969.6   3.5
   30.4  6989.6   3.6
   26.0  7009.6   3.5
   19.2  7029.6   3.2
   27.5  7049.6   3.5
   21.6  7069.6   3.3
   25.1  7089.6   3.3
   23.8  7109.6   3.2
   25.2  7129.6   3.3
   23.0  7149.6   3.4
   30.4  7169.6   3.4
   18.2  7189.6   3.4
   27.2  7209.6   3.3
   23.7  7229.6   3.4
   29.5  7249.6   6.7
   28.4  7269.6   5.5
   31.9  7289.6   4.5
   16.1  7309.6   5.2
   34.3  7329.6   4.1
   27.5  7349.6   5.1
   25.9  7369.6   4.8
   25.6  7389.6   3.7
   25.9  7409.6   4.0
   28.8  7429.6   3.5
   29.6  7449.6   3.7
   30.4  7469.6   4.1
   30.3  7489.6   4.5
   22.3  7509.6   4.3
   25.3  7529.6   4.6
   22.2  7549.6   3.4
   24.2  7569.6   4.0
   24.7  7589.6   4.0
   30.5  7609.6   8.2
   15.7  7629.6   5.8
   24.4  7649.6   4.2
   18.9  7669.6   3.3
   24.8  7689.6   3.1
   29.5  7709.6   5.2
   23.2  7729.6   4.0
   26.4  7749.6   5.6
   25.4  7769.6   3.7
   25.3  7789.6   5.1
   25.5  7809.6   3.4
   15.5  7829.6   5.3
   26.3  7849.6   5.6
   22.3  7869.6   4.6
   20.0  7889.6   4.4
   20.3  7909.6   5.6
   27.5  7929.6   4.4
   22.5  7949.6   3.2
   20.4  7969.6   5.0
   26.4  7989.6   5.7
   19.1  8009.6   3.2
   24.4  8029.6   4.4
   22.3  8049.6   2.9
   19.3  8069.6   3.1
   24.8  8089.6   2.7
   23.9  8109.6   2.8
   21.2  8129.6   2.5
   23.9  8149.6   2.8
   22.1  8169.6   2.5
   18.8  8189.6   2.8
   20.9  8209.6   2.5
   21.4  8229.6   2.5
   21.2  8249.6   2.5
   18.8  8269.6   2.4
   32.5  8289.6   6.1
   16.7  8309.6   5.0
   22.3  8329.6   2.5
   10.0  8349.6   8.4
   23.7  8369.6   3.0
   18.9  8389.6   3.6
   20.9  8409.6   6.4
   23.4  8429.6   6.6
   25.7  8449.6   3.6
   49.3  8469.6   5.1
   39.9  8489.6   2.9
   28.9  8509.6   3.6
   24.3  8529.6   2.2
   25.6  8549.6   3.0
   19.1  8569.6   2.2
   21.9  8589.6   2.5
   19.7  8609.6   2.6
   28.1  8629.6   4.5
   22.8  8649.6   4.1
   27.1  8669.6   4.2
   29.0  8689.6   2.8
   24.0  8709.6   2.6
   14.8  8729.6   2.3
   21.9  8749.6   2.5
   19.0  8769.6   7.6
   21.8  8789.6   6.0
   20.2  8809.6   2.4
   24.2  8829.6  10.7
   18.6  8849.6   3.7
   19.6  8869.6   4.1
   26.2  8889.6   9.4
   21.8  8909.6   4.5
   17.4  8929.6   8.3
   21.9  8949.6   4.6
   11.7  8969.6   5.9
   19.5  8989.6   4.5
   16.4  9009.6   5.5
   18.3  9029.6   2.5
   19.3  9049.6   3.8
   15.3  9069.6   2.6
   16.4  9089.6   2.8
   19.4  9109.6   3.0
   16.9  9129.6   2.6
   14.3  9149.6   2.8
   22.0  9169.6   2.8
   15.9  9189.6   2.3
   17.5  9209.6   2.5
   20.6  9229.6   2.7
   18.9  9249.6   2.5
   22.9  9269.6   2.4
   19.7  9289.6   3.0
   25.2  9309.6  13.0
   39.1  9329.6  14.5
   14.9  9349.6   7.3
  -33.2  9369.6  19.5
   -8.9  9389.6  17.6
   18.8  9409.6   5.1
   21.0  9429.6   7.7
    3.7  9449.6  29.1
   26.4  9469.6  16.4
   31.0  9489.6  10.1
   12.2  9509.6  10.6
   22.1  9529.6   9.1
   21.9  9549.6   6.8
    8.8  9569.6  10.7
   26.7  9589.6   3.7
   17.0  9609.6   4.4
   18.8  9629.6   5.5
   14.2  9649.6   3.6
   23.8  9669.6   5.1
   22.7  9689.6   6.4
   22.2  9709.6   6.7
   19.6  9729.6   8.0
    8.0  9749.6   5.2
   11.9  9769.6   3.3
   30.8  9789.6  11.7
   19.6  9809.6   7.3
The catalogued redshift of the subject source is 0.292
